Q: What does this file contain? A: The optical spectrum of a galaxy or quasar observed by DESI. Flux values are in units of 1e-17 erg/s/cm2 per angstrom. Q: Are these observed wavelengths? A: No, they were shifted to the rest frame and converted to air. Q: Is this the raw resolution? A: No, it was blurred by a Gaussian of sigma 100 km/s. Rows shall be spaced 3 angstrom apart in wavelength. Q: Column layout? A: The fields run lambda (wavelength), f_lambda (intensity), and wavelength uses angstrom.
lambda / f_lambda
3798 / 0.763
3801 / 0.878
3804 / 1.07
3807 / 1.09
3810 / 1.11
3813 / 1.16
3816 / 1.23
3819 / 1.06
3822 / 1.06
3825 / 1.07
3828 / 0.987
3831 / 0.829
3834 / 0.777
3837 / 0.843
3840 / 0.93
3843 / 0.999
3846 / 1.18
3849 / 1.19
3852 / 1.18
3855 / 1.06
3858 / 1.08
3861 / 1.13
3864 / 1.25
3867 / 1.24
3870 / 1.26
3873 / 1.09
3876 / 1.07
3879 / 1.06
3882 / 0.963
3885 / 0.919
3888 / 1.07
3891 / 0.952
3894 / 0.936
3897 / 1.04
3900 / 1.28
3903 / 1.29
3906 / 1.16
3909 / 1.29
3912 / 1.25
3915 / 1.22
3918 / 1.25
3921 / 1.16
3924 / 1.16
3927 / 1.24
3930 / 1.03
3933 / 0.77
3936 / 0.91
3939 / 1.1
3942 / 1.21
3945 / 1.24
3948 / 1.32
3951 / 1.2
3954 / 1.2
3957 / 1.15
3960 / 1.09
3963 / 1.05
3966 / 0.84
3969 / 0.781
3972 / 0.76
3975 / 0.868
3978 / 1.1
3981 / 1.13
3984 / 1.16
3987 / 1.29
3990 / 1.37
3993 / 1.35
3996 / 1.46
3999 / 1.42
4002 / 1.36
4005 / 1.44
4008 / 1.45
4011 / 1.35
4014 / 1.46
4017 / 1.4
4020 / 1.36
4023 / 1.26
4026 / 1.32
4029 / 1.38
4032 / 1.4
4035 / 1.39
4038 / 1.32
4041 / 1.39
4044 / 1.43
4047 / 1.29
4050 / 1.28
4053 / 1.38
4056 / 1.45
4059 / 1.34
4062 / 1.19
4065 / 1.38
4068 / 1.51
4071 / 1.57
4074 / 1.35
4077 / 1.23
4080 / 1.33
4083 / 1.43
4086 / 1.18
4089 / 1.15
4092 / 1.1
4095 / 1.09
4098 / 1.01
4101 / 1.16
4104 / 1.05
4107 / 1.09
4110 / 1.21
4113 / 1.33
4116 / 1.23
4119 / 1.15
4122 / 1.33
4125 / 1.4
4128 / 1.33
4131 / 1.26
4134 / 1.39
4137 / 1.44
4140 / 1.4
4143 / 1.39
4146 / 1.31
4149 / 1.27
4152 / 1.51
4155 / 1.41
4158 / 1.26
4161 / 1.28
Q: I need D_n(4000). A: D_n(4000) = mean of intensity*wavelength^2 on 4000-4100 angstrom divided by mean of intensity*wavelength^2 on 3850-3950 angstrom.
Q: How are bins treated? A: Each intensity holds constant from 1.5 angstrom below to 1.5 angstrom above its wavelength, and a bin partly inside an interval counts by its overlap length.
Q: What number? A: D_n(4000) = 1.3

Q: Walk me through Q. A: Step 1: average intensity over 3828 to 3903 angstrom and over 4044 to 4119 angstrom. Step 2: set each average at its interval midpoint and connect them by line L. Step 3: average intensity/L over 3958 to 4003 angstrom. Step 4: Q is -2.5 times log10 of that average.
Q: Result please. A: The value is 0.04 mag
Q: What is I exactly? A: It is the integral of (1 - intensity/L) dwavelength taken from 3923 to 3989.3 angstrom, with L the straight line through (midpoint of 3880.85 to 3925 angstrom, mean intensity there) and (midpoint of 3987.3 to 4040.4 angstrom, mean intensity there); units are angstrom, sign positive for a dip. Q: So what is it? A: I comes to 9.2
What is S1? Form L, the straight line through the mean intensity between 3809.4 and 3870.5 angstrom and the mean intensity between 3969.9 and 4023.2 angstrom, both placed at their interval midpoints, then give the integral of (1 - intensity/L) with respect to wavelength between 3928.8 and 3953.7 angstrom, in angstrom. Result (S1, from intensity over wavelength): 2.1 angstrom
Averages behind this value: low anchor 1.07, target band 1.1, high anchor 1.27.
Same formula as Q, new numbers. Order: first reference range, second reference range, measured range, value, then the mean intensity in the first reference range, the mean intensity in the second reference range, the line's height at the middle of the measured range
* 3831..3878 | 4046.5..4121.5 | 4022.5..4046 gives -0.12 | 1.08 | 1.26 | 1.22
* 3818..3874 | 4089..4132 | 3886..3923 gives -0.06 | 1.06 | 1.19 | 1.09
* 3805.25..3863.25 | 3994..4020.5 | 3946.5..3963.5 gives 0.11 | 1.05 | 1.41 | 1.3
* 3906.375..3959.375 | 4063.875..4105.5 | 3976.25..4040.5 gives -0.12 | 1.16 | 1.25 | 1.2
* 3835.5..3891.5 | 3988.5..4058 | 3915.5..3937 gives 0.11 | 1.08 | 1.38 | 1.2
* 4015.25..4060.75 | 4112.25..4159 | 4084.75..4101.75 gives 0.21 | 1.36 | 1.34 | 1.35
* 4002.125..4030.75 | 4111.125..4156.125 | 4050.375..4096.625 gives 0.04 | 1.38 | 1.34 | 1.36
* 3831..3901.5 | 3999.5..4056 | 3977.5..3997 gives 0.02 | 1.06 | 1.37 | 1.29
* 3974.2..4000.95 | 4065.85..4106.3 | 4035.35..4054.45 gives -0.09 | 1.25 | 1.24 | 1.25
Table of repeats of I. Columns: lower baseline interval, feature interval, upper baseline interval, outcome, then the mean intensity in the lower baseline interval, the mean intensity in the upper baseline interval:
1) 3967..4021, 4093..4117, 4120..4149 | 3.4 angstrom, 1.25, 1.35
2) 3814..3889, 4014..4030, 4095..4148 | -2.3 angstrom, 1.06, 1.26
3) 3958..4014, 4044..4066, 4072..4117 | -2.6 angstrom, 1.19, 1.2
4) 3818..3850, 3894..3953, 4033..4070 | -0.8 angstrom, 0.989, 1.37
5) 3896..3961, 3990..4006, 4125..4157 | -2.2 angstrom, 1.16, 1.37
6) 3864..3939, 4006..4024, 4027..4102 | -1.9 angstrom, 1.11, 1.31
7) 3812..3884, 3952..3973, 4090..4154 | 2.9 angstrom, 1.07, 1.26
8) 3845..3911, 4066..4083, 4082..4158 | -2.2 angstrom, 1.12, 1.26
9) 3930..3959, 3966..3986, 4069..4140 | 3.1 angstrom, 1.12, 1.26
